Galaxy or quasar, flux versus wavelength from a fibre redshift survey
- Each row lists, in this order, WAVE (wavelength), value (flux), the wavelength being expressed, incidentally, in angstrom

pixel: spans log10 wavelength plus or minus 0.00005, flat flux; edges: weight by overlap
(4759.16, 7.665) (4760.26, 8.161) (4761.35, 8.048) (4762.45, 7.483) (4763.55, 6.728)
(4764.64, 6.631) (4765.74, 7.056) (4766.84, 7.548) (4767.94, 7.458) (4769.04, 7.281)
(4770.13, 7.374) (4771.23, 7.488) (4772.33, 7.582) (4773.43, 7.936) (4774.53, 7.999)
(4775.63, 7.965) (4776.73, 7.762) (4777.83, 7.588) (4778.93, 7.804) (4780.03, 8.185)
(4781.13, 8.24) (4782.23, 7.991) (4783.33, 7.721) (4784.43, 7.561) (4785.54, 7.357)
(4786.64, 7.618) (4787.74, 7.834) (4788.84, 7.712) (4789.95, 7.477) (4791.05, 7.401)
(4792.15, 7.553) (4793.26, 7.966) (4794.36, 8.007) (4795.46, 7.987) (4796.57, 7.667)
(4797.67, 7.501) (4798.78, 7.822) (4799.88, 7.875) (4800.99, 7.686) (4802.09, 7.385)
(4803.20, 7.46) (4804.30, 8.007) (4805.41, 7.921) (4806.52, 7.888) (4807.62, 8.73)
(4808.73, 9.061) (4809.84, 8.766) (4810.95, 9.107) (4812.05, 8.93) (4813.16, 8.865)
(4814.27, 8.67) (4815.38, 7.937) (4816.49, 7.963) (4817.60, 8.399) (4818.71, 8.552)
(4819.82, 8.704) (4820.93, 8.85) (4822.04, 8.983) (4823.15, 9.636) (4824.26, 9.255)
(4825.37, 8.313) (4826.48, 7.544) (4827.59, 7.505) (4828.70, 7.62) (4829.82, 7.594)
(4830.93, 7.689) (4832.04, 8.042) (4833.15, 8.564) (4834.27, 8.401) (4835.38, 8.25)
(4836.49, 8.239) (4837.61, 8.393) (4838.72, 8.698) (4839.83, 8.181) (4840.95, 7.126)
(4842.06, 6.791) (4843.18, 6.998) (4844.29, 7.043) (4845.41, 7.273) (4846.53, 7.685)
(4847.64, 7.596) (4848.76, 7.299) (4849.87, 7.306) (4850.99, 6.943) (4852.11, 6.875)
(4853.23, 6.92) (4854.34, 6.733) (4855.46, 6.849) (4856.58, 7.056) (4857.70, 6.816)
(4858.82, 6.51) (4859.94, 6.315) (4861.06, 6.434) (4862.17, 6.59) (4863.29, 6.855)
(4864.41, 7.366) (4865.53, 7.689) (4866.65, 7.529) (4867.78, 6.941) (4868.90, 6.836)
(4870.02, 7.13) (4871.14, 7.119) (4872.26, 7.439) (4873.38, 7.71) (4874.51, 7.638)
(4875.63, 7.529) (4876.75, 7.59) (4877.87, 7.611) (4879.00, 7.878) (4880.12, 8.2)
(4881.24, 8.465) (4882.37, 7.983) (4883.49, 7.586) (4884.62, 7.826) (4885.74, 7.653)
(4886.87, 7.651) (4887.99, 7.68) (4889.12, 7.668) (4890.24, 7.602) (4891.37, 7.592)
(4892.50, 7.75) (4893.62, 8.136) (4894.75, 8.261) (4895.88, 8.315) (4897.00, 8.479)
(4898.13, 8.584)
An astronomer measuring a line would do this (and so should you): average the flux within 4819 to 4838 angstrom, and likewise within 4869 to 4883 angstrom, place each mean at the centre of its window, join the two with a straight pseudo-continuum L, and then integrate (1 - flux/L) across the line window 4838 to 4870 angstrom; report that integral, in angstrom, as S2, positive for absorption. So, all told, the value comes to 3.42 angstrom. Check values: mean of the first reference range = 8.33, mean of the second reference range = 7.67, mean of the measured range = 7.12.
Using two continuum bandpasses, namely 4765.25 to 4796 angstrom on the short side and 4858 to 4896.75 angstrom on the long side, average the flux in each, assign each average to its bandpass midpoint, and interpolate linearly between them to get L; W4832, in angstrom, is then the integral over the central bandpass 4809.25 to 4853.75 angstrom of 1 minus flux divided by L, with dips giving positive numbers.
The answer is -2.6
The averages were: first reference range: 7.7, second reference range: 7.51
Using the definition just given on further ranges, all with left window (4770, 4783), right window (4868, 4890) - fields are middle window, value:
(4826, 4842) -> -0.5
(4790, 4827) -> -2.2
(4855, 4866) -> 1.2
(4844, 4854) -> 0.6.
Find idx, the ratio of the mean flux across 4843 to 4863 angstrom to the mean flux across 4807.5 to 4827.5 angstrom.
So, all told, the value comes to 0.8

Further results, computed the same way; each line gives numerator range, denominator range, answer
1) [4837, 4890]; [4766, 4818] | 0.93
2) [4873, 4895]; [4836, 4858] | 1.06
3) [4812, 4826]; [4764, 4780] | 1.15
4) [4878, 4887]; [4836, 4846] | 1.04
